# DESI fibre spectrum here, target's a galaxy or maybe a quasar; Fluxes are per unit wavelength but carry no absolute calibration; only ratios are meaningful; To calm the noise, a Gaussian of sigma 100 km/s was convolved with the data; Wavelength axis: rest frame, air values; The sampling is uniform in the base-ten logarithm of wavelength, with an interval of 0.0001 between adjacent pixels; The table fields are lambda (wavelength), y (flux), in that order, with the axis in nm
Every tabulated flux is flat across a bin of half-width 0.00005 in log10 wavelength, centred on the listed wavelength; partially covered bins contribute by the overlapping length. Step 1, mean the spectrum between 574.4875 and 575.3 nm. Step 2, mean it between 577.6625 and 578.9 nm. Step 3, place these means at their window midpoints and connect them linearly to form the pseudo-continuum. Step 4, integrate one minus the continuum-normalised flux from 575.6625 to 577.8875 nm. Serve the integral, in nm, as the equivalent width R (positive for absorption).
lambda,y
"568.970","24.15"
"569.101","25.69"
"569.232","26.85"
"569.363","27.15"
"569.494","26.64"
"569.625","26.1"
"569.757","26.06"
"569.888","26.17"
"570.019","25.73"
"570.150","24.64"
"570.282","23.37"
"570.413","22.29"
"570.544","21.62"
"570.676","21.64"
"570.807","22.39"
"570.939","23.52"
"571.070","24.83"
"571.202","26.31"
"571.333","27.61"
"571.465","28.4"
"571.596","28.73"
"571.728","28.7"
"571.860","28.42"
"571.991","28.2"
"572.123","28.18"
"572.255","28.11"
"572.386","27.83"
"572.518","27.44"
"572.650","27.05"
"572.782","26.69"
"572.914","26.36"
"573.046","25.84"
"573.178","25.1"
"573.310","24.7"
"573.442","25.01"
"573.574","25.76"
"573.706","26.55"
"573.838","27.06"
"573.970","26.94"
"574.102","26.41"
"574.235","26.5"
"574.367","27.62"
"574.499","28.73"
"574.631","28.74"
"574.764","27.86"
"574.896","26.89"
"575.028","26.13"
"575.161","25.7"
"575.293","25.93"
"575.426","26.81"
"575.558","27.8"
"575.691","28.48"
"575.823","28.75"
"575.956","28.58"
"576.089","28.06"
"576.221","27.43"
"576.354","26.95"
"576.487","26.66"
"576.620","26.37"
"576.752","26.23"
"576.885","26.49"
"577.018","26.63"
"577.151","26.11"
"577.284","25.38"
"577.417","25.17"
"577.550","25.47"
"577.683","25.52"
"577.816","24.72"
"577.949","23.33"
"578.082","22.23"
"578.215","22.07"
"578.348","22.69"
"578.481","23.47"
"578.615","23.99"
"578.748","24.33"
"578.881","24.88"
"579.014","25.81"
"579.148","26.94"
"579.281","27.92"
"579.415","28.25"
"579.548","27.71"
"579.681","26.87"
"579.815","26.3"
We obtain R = -0.13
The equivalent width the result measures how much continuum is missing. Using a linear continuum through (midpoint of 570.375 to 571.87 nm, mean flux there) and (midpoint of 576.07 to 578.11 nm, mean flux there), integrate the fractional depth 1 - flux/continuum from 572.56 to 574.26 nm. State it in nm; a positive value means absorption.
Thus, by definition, -0.04 nm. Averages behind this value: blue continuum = 25.3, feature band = 26.2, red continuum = 25.8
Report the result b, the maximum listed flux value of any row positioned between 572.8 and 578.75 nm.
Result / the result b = 28.75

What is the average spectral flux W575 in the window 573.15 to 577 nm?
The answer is 26.9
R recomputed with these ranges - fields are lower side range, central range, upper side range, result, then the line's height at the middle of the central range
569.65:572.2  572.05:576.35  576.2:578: -0.21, 25.8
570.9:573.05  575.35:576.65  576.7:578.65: -0.11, 25.4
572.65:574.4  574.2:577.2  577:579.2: -0.21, 25.4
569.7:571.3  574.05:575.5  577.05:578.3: -0.16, 24.3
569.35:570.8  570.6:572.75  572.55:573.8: -0.12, 25.2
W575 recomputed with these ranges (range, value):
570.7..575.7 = 26.8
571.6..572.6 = 28.1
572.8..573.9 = 25.8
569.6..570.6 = 24.5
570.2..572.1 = 25.5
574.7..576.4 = 27.3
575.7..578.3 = 25.9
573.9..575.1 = 27.3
